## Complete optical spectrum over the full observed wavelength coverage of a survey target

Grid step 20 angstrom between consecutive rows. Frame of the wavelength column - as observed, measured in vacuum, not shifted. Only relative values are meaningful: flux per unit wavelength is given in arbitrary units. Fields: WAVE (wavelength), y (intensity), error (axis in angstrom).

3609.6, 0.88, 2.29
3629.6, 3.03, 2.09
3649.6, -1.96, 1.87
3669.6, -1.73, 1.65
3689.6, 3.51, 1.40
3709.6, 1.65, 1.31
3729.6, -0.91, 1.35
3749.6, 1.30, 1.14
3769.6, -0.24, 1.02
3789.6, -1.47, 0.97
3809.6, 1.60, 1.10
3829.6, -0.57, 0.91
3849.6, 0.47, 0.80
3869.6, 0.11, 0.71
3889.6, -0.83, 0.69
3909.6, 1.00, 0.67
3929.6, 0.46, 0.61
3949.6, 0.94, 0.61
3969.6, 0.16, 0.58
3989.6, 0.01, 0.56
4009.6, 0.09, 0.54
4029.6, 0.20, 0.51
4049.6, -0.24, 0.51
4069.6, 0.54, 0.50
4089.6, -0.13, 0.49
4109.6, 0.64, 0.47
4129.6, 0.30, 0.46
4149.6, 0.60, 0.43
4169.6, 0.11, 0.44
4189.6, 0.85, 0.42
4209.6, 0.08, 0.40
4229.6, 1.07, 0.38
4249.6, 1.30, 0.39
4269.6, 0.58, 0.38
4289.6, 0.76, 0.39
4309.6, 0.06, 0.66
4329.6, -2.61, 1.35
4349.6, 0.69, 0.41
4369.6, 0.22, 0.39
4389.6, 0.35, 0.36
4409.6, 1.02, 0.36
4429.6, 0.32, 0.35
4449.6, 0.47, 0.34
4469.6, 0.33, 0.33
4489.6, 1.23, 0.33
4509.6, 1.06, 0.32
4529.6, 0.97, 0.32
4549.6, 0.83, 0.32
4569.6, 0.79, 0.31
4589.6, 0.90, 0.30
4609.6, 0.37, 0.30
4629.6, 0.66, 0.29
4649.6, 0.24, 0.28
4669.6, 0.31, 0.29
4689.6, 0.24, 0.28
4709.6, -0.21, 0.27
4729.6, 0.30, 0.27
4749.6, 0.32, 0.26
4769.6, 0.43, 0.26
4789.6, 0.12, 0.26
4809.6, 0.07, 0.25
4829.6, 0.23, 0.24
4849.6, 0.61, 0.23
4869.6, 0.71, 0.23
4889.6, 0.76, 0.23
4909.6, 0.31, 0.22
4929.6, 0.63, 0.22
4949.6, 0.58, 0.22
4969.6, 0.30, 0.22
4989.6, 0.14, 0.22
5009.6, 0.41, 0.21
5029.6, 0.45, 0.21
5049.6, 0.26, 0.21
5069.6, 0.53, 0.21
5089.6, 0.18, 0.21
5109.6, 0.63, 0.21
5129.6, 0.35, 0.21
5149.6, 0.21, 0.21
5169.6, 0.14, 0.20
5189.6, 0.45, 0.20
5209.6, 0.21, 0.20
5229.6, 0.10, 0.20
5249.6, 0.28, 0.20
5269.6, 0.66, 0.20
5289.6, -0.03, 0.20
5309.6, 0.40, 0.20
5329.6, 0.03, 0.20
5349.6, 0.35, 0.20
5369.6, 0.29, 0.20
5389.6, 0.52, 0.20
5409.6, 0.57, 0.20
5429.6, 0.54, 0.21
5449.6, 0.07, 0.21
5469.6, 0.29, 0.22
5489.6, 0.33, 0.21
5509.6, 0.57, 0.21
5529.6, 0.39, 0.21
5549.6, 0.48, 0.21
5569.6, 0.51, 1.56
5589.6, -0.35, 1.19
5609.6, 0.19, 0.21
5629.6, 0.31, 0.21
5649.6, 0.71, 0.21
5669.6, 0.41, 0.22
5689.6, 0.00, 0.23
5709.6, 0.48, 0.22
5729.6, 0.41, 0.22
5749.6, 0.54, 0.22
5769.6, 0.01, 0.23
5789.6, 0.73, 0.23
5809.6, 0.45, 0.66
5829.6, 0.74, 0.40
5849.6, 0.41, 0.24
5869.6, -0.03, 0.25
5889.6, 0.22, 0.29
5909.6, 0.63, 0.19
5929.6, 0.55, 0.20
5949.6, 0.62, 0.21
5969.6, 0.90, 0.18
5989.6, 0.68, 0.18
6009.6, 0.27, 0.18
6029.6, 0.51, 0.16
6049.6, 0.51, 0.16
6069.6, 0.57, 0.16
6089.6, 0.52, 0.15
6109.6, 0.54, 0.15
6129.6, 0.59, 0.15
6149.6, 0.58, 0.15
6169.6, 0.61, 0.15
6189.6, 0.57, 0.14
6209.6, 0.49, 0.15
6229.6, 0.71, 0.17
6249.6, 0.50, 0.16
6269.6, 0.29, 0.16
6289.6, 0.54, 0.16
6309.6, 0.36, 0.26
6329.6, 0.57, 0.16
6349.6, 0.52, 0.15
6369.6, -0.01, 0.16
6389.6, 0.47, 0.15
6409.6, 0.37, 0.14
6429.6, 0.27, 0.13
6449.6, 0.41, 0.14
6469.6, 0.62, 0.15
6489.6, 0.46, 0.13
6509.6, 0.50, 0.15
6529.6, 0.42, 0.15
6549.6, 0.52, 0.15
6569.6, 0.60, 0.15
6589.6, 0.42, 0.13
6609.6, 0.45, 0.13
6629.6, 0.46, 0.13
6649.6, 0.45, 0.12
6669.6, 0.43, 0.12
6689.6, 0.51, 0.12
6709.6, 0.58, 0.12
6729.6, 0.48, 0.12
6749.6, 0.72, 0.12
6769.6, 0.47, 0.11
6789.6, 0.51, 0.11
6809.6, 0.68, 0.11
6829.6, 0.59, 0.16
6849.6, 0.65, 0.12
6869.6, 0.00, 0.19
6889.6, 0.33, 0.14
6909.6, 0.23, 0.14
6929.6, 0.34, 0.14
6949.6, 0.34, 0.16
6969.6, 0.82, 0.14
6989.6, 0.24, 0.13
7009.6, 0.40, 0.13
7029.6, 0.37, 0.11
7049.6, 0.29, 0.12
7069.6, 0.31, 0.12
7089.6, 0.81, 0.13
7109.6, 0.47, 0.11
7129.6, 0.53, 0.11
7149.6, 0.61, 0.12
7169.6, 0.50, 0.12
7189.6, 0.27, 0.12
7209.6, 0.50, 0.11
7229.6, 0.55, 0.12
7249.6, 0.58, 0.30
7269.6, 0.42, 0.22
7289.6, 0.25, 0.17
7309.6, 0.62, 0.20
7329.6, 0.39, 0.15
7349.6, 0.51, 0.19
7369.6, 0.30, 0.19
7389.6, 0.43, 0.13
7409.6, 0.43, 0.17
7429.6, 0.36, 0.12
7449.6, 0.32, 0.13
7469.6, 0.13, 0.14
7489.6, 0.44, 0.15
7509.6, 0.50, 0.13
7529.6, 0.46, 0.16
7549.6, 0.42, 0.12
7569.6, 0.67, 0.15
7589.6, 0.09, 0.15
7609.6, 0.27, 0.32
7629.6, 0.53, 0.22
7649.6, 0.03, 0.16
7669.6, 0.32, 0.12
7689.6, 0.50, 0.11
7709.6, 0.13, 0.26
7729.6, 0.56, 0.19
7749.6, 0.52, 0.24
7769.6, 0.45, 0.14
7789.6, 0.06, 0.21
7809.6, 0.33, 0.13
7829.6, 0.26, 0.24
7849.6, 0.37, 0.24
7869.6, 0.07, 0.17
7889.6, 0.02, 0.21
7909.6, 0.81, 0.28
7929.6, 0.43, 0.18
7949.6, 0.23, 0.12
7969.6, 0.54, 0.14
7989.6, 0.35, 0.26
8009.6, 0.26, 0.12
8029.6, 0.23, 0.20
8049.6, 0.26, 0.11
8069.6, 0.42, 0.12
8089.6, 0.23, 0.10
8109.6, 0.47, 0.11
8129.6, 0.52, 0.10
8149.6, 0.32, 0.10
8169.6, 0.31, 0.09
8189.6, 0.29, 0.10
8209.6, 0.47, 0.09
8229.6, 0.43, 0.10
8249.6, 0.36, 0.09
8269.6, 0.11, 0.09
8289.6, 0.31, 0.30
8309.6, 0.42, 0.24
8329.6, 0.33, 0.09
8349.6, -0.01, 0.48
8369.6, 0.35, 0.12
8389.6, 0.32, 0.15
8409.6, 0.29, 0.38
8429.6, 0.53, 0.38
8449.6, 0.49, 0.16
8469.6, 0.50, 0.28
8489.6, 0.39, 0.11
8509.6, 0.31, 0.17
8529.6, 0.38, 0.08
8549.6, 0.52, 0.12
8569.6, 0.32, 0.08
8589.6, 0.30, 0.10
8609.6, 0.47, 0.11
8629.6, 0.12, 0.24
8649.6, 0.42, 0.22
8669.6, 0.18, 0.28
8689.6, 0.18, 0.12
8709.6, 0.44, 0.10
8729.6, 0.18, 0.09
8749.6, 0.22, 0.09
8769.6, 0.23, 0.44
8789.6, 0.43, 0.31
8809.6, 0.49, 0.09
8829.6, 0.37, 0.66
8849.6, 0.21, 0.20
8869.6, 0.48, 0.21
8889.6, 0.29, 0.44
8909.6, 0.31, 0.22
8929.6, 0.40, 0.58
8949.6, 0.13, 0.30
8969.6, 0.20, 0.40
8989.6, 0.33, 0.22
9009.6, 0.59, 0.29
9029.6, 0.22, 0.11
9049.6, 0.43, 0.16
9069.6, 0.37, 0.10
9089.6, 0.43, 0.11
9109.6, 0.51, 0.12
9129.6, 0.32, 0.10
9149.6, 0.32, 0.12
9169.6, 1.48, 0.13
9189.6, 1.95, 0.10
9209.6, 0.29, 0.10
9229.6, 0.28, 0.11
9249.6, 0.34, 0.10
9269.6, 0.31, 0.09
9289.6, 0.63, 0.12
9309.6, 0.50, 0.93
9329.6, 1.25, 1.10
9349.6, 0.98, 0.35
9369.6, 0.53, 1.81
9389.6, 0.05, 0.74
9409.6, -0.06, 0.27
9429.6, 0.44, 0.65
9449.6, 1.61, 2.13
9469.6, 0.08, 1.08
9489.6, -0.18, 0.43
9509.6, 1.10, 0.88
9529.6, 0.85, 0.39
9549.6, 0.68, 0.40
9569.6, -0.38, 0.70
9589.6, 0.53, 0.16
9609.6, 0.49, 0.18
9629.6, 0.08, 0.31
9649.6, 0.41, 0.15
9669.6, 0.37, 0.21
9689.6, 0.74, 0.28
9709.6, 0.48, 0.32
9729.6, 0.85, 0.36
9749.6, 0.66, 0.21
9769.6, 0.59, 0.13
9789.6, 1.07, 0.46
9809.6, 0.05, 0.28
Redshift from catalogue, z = 1.46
